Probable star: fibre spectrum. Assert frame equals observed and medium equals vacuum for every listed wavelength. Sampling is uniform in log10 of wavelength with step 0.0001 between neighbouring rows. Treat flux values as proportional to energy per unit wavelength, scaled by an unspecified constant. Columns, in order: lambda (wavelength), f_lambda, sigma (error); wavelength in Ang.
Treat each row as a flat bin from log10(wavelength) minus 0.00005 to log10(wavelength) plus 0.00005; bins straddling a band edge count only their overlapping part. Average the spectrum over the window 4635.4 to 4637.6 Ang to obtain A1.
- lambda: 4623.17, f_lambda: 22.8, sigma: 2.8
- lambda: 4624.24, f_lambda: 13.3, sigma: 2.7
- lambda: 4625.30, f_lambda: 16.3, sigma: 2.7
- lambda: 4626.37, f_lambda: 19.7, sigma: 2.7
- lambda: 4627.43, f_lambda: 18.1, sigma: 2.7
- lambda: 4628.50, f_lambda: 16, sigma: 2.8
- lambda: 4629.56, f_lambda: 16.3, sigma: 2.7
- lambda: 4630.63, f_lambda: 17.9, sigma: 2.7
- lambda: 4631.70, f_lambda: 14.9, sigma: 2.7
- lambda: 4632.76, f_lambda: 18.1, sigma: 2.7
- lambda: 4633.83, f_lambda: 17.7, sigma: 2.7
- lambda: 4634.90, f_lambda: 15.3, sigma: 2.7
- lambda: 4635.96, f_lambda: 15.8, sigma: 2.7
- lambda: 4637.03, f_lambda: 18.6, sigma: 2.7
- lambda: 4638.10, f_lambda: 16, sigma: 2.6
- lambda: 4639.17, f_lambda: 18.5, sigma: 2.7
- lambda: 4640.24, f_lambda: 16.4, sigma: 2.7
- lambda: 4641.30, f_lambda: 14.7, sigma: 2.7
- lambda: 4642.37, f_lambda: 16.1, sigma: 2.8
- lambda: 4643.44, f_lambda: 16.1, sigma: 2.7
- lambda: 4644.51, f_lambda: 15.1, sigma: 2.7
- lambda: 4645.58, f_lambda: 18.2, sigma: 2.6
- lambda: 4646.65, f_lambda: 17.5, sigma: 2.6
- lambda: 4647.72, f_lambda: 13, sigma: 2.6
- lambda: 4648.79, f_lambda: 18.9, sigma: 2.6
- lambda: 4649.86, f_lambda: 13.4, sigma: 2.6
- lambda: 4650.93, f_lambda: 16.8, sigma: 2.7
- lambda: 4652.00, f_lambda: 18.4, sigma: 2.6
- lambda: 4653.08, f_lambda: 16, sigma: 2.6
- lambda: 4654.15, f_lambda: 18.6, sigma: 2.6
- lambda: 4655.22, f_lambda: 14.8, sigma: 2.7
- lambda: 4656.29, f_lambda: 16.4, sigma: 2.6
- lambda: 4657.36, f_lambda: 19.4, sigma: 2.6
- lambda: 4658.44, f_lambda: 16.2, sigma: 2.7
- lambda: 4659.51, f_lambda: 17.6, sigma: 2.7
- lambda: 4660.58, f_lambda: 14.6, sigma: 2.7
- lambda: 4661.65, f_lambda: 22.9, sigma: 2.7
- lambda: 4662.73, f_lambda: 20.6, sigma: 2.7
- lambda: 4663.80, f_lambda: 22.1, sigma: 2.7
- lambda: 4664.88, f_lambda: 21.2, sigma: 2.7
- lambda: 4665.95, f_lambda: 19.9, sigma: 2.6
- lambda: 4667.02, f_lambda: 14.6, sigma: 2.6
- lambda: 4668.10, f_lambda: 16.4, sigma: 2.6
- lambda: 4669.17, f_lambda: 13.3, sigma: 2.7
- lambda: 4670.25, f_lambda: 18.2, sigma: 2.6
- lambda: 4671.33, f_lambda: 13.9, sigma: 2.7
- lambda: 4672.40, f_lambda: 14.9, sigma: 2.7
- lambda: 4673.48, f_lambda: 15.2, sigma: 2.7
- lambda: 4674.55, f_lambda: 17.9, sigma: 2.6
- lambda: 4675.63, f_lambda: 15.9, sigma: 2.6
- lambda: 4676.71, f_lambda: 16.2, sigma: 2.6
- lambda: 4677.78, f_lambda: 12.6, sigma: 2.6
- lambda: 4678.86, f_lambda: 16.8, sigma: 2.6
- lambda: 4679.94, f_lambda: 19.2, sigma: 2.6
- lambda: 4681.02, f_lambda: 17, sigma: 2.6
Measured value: 17.2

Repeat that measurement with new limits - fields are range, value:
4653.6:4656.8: 16.6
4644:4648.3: 16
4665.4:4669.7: 16.1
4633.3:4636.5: 16.3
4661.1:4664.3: 21.8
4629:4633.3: 16.8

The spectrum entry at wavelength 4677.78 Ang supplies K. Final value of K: 12.6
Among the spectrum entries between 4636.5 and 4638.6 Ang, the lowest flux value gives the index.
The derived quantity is 16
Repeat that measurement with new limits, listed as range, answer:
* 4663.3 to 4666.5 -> 19.9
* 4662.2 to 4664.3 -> 20.6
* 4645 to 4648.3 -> 13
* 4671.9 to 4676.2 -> 14.9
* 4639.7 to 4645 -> 14.7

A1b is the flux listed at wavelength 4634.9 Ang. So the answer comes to 15.3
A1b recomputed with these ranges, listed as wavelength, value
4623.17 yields 22.8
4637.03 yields 18.6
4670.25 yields 18.2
